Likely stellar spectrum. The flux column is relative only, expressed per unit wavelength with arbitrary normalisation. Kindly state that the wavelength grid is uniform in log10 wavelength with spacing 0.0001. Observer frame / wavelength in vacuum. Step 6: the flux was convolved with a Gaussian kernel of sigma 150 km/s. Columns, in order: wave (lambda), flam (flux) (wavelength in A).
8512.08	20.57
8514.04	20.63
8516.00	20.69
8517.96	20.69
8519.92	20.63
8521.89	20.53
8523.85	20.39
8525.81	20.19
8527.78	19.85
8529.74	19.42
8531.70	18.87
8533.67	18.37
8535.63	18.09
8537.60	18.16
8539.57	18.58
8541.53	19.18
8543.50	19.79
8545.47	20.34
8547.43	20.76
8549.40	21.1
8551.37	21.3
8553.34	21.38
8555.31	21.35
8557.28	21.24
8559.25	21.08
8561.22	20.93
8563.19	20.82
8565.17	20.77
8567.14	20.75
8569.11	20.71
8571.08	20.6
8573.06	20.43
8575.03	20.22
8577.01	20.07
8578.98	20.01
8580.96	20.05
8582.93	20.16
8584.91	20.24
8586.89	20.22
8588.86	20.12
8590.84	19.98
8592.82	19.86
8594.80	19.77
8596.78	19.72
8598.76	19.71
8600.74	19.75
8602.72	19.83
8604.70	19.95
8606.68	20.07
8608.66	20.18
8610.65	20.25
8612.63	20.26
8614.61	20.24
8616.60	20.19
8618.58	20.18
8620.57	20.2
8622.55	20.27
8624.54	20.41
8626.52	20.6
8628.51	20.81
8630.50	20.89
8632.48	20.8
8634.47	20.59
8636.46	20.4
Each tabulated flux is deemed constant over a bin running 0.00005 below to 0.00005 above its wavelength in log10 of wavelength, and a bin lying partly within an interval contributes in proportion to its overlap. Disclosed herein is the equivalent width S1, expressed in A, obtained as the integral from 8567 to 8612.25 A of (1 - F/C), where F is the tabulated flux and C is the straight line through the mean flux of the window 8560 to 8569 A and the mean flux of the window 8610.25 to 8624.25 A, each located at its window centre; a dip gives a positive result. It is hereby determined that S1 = 1.0 A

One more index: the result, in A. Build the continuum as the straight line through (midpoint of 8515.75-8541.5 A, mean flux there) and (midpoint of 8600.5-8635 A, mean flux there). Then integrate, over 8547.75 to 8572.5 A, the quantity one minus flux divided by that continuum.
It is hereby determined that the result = -1.5 A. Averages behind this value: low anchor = 19.5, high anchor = 20.3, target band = 21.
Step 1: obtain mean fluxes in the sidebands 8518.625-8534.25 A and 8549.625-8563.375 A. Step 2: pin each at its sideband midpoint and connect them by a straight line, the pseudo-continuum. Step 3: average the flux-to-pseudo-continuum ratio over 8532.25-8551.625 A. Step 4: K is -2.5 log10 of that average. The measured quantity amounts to 0.06 mag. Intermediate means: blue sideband 19.8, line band 19.5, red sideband 21.2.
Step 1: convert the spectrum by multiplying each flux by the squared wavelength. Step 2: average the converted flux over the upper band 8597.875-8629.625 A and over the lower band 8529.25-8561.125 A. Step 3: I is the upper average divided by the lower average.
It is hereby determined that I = 1.03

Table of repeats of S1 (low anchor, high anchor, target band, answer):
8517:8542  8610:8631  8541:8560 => -1.07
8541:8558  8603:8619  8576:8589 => 0.19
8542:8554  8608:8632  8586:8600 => 0.41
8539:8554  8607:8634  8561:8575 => -0.22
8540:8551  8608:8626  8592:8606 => 0.30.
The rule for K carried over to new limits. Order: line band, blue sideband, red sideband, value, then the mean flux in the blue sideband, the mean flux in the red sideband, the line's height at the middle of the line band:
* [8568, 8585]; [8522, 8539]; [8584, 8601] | -0.03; 19.2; 19.9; 19.8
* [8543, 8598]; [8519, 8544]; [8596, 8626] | -0.04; 19.4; 20.1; 19.7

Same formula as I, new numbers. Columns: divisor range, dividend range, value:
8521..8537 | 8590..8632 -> 1.06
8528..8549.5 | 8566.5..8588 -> 1.06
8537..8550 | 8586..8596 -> 1.03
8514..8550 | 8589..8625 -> 1.03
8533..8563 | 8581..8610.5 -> 1.00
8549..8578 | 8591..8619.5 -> 0.97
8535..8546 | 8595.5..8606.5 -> 1.06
